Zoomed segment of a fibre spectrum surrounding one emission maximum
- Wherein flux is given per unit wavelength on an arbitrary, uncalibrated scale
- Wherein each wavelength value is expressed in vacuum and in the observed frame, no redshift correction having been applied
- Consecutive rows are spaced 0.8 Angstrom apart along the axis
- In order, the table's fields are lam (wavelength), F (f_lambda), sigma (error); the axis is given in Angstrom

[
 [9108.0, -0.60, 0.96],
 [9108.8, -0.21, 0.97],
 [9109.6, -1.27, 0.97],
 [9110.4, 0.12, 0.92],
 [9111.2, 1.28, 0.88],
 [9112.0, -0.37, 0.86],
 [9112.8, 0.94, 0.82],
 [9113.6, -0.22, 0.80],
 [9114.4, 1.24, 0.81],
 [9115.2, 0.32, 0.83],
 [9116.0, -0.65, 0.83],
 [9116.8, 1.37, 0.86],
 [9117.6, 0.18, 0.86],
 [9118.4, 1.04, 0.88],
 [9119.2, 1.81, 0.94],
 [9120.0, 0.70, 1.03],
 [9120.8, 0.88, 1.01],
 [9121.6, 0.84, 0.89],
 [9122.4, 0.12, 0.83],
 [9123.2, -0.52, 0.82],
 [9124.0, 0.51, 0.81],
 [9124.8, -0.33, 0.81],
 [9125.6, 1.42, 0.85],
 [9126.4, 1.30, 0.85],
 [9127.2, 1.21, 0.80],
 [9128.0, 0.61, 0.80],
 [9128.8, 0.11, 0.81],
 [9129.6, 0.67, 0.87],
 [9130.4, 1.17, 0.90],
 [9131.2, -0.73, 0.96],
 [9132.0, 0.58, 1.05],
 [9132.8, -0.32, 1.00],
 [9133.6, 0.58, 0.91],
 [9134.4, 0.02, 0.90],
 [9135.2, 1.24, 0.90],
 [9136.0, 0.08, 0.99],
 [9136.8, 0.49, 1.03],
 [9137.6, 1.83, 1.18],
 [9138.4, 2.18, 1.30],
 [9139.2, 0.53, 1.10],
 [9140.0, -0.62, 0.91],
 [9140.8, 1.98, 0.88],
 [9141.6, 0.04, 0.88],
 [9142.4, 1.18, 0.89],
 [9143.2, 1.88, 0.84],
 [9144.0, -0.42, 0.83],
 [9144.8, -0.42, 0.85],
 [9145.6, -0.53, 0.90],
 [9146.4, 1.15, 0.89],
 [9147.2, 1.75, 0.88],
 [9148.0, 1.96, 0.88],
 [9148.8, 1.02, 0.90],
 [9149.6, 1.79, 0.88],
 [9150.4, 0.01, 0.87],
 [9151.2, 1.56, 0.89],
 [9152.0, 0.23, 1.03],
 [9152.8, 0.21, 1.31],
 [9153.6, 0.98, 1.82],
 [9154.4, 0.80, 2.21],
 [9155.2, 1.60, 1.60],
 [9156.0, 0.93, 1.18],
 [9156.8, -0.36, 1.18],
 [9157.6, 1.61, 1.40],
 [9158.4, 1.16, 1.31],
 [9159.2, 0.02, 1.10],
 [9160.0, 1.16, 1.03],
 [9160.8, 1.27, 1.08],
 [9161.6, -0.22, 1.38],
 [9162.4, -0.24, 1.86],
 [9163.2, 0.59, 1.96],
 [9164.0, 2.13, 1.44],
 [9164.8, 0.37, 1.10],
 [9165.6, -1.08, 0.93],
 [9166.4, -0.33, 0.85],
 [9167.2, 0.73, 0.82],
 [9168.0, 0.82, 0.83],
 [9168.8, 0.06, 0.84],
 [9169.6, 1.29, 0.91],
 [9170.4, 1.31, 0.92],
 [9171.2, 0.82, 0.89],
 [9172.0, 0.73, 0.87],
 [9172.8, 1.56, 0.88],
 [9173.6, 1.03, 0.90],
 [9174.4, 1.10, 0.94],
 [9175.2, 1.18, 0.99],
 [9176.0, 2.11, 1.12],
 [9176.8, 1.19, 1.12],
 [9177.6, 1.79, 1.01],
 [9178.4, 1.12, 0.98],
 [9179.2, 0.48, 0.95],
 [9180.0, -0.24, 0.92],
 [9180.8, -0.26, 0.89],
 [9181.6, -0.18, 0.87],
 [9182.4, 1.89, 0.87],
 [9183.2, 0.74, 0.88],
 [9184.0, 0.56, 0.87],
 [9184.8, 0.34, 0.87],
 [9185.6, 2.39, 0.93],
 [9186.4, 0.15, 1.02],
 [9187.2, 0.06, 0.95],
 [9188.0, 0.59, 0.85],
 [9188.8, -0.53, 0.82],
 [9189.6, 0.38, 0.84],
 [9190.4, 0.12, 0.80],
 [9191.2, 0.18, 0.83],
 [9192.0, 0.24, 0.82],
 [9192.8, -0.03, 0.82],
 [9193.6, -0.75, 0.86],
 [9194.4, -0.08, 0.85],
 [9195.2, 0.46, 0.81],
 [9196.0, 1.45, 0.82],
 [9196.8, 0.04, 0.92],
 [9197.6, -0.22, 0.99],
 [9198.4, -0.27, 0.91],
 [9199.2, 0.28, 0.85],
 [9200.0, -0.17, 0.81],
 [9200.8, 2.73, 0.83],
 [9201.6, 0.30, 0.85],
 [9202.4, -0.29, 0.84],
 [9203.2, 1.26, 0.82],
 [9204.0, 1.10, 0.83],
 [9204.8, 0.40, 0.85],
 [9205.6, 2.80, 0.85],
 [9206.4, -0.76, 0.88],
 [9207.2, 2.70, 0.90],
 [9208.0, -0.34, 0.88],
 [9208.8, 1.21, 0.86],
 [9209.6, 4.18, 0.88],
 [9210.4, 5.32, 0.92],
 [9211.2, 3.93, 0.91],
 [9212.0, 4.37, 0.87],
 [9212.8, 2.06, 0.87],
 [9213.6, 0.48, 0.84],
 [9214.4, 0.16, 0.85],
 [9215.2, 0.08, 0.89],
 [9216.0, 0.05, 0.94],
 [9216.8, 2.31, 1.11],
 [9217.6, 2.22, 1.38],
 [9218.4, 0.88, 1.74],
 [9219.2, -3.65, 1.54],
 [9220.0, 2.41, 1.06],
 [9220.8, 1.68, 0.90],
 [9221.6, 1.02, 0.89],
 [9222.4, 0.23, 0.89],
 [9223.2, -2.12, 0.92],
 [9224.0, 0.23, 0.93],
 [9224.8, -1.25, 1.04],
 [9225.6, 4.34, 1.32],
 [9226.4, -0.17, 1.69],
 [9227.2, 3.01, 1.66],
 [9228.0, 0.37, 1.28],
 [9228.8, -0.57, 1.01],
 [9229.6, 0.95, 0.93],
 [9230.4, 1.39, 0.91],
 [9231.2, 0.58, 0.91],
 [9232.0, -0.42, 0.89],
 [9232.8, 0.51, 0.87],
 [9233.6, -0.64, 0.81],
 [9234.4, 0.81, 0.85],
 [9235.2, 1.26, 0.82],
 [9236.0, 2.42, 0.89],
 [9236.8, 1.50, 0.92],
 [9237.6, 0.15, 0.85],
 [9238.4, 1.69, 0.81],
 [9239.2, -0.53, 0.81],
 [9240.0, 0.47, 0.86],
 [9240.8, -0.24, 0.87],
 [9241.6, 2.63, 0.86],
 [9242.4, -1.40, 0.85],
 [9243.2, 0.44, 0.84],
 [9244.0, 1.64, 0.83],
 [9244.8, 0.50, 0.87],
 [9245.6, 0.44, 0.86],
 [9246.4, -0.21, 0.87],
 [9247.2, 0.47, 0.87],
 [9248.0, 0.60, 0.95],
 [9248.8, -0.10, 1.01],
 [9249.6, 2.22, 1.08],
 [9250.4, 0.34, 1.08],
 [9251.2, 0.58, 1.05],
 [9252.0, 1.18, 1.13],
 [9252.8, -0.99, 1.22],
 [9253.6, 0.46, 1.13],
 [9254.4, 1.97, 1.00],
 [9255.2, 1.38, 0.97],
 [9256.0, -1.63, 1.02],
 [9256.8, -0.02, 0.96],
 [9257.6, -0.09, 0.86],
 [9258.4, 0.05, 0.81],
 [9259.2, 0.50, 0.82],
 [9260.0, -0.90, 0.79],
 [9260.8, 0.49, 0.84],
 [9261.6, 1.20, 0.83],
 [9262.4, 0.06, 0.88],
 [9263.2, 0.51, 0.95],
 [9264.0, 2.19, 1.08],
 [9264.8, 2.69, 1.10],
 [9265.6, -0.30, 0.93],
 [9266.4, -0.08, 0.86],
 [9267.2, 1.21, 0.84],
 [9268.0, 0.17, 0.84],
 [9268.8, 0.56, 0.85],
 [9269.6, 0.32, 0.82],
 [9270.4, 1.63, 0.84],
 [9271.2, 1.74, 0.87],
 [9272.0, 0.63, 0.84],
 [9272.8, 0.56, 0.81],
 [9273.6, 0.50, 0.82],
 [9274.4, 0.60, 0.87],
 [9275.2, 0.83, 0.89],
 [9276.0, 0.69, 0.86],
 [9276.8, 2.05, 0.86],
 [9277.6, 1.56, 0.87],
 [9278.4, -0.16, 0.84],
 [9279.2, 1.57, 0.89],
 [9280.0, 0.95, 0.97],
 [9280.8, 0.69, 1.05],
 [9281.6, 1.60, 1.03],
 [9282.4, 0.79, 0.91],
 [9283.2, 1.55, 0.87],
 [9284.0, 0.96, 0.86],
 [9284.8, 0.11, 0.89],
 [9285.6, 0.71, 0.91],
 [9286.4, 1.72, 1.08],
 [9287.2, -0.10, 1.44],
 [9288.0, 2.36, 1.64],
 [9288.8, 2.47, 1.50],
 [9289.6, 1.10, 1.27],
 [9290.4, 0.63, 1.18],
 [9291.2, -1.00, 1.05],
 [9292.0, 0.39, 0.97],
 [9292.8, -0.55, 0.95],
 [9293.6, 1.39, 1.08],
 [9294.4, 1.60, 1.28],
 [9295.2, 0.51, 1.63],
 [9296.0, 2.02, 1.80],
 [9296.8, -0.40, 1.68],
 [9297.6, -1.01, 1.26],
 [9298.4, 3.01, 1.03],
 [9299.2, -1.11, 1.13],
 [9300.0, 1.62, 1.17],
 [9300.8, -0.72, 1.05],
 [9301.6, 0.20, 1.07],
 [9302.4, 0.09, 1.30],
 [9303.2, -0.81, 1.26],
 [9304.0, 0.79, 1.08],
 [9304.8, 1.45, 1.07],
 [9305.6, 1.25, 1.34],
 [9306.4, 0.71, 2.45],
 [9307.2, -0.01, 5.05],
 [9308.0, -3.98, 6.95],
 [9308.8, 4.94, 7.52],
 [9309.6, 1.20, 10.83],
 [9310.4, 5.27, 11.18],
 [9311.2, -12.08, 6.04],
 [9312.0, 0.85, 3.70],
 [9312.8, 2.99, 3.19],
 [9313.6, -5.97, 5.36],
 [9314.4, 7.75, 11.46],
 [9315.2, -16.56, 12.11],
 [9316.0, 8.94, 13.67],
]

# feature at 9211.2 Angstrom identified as Hbeta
